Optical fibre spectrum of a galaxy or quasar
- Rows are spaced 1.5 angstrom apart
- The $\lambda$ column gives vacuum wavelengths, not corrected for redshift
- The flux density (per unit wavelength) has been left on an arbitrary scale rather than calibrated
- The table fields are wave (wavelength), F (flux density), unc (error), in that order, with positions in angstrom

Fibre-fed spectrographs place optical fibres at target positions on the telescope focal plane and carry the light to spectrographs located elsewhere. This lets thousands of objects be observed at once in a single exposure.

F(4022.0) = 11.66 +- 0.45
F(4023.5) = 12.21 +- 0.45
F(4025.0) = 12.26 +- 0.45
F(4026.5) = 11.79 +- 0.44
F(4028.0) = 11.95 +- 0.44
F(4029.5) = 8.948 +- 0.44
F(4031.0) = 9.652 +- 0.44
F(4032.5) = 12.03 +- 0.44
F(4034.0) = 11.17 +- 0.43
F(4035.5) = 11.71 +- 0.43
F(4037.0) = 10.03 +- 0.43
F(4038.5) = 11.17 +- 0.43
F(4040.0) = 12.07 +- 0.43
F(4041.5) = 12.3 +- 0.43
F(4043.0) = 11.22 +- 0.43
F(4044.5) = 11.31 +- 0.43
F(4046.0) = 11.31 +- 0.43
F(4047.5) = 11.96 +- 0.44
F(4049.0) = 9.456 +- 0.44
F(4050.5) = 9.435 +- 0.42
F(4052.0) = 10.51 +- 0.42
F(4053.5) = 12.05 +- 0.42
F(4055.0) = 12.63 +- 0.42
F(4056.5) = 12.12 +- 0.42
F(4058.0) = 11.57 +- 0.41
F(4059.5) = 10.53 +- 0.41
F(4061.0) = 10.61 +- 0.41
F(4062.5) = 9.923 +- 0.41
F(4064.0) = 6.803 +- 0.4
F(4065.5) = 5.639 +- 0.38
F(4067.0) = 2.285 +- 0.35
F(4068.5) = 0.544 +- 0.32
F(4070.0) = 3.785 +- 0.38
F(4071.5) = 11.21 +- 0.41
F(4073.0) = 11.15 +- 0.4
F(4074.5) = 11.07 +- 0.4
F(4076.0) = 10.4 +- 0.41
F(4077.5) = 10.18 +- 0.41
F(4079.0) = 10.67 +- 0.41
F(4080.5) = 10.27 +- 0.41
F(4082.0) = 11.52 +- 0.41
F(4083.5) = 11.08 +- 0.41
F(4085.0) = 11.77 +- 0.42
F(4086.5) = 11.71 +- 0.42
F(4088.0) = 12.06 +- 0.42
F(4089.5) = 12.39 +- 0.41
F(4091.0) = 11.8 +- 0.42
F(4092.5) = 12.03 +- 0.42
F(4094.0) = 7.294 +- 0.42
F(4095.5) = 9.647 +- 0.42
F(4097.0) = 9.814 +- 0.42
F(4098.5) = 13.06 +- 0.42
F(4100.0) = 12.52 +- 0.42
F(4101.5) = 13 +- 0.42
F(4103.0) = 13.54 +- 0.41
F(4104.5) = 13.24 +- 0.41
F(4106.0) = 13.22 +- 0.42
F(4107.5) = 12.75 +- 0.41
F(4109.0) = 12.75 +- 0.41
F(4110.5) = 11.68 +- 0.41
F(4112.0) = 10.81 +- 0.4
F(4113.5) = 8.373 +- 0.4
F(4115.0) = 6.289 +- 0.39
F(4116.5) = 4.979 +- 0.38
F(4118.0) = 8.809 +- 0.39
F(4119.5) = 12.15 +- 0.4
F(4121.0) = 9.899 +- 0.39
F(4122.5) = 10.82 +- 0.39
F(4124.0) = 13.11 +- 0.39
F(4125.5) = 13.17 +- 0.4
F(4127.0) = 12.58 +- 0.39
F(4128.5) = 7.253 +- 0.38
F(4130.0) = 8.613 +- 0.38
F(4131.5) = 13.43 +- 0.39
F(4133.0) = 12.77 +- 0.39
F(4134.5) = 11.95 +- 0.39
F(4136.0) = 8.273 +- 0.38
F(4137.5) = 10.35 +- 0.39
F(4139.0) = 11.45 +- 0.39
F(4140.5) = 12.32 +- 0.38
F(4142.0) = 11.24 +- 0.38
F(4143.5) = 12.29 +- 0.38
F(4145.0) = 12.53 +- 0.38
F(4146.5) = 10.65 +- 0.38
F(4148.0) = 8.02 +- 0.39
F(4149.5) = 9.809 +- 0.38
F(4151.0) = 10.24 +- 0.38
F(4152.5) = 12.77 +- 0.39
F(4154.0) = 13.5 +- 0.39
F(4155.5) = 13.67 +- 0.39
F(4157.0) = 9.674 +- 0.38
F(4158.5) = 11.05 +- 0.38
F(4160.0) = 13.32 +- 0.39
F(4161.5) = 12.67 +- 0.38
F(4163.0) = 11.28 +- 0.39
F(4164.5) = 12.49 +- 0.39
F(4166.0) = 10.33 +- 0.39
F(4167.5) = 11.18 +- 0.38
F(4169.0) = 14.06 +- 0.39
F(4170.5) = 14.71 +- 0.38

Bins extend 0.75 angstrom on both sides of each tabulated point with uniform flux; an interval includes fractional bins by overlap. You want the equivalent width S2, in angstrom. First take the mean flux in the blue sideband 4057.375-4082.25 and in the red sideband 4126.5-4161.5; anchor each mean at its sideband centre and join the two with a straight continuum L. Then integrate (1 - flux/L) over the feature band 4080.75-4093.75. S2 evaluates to -3.25 angstrom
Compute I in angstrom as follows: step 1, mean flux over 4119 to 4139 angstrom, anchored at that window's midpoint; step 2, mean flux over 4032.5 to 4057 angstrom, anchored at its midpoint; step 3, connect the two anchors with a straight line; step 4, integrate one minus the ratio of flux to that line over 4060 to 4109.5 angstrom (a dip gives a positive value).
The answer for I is 4.0 angstrom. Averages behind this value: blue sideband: 11.3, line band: 10.3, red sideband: 11.1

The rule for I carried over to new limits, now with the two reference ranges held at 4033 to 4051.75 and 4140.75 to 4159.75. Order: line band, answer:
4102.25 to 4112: -1.25 angstrom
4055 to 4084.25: 5.37 angstrom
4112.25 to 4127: 1.80 angstrom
